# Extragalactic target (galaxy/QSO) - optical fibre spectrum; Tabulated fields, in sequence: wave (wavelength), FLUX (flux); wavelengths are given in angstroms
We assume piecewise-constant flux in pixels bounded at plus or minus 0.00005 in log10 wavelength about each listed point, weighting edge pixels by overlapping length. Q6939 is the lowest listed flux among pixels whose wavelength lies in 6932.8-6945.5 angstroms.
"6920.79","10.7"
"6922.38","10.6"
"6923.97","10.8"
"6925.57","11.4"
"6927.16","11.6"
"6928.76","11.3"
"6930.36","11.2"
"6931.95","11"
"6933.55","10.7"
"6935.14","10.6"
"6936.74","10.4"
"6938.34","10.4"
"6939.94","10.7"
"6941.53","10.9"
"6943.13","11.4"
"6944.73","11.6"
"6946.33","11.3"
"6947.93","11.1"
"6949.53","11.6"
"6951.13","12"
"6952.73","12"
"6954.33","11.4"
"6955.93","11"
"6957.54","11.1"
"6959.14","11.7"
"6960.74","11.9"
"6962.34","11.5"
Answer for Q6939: 10.4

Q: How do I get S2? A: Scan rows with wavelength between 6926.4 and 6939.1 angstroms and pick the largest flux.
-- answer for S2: 11.6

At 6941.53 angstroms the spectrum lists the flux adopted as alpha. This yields 10.9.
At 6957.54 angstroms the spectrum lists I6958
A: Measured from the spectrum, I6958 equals 11.1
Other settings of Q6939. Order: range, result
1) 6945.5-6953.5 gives 11.1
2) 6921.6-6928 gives 10.6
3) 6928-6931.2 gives 11.2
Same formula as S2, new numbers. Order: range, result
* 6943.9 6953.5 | 12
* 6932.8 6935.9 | 10.7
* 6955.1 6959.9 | 11.7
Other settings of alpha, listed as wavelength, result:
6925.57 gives 11.4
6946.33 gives 11.3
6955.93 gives 11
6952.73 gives 12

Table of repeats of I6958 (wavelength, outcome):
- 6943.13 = 11.4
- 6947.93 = 11.1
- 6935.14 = 10.6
